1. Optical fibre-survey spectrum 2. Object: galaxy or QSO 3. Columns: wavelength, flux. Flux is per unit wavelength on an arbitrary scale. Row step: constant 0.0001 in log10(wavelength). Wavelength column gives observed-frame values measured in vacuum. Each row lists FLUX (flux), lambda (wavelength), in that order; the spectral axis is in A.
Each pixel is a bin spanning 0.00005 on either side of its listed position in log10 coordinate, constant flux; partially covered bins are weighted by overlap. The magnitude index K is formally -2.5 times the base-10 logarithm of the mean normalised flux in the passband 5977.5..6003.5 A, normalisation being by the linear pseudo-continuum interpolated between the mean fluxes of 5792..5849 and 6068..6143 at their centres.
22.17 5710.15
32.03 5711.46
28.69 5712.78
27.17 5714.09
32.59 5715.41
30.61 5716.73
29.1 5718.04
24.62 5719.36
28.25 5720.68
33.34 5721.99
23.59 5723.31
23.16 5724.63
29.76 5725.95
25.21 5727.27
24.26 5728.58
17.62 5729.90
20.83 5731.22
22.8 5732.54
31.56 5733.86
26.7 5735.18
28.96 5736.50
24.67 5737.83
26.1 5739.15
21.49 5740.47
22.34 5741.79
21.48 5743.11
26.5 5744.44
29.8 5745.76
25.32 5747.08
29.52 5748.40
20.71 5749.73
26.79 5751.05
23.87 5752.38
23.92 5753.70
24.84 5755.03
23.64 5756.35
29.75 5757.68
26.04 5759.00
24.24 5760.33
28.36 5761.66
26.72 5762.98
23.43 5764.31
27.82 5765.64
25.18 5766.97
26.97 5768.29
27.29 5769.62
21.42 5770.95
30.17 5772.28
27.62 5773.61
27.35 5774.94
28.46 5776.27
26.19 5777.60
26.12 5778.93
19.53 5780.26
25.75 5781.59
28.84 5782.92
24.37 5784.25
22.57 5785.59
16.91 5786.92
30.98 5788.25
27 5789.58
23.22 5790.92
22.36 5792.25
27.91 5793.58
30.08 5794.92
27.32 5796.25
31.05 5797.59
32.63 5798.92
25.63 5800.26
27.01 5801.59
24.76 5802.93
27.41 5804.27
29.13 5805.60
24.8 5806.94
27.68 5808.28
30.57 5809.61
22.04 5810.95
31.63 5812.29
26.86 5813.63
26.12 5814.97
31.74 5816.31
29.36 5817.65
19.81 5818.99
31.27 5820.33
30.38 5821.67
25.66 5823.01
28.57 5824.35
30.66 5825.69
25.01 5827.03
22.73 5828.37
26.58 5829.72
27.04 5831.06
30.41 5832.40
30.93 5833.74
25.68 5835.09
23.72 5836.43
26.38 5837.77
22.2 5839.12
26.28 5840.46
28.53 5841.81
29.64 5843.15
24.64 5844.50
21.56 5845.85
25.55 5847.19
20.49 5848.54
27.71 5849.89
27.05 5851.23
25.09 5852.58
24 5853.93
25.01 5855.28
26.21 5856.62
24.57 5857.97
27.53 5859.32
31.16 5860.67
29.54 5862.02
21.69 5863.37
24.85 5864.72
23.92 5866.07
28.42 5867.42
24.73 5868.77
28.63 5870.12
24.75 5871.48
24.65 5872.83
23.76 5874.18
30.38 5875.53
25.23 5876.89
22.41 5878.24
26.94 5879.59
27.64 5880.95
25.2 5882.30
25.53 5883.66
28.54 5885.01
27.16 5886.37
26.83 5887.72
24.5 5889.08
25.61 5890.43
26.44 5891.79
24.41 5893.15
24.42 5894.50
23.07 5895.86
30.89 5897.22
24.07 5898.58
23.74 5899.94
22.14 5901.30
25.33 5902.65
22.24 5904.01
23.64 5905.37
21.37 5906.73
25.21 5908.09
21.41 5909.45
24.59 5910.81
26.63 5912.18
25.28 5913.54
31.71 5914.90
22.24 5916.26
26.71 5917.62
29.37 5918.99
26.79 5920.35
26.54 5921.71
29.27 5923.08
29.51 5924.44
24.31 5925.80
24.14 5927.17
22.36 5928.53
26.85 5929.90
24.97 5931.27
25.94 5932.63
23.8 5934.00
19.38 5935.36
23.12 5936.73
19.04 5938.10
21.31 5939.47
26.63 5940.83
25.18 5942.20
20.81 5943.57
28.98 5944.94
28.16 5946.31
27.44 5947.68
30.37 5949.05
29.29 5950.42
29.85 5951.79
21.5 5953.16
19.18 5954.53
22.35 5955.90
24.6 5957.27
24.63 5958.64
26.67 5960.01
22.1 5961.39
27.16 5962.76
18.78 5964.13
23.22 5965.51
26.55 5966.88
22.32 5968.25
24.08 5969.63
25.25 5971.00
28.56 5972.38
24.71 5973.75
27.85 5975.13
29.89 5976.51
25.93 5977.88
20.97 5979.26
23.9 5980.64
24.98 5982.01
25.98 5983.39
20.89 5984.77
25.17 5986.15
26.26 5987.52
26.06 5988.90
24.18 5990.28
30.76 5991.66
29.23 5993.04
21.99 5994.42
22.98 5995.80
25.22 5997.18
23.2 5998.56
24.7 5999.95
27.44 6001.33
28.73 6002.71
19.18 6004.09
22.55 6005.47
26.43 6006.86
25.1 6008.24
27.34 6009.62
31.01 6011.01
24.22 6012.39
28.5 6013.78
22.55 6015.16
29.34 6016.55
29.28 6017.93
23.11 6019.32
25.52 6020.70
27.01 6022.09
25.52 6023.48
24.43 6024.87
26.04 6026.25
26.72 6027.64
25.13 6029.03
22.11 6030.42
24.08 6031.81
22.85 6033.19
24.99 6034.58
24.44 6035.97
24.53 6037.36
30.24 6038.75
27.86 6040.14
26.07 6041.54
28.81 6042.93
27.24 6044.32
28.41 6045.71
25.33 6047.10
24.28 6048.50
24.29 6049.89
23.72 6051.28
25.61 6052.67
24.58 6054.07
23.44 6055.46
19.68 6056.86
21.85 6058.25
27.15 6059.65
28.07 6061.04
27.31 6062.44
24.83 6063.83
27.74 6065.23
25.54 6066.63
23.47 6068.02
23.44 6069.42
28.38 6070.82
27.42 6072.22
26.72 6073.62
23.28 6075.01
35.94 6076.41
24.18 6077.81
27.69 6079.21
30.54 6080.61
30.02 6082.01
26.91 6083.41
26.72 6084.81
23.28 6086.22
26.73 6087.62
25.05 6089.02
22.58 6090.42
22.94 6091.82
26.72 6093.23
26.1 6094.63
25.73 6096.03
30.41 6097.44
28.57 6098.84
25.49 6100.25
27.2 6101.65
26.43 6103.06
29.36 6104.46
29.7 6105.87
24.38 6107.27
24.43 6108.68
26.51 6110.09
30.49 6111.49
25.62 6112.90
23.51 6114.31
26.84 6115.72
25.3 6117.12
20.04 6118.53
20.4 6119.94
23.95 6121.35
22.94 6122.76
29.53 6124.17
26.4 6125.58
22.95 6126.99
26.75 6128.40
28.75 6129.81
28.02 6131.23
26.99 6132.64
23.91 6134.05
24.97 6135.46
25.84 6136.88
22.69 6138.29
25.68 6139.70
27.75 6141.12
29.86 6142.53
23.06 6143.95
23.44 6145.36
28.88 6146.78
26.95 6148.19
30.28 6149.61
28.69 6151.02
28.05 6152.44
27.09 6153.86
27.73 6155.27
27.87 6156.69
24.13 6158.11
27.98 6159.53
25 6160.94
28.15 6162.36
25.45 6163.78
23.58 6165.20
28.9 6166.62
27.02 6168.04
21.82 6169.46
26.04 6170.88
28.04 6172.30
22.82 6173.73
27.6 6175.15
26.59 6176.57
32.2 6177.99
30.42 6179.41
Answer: 0.06 mag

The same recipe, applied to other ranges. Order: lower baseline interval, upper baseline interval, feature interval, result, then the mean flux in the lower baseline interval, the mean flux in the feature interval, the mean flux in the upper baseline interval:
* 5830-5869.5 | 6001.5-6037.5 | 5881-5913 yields 0.04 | 26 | 25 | 25.5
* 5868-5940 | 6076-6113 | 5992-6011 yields 0.04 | 25.2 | 25.3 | 27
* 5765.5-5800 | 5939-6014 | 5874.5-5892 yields -0.02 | 26.3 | 26.3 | 25.3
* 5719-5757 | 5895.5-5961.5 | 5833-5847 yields -0.04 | 25.2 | 26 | 25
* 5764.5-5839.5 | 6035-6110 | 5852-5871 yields 0.02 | 26.7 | 26.1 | 26.2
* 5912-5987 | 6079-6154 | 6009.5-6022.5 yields -0.05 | 25.1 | 26.8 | 26.3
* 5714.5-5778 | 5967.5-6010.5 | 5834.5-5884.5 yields 0.00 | 26.1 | 25.7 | 25.2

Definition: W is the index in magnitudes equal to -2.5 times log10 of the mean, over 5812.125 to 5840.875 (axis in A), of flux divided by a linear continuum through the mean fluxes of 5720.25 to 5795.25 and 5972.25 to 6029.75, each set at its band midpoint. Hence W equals -0.06 mag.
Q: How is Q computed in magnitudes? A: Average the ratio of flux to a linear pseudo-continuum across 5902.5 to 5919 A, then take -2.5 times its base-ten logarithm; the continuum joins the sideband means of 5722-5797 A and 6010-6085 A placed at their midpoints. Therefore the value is 0.041 mag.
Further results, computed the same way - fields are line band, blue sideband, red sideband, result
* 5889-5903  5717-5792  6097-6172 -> 0.037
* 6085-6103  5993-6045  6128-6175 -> 0.007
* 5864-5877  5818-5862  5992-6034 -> 0.011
